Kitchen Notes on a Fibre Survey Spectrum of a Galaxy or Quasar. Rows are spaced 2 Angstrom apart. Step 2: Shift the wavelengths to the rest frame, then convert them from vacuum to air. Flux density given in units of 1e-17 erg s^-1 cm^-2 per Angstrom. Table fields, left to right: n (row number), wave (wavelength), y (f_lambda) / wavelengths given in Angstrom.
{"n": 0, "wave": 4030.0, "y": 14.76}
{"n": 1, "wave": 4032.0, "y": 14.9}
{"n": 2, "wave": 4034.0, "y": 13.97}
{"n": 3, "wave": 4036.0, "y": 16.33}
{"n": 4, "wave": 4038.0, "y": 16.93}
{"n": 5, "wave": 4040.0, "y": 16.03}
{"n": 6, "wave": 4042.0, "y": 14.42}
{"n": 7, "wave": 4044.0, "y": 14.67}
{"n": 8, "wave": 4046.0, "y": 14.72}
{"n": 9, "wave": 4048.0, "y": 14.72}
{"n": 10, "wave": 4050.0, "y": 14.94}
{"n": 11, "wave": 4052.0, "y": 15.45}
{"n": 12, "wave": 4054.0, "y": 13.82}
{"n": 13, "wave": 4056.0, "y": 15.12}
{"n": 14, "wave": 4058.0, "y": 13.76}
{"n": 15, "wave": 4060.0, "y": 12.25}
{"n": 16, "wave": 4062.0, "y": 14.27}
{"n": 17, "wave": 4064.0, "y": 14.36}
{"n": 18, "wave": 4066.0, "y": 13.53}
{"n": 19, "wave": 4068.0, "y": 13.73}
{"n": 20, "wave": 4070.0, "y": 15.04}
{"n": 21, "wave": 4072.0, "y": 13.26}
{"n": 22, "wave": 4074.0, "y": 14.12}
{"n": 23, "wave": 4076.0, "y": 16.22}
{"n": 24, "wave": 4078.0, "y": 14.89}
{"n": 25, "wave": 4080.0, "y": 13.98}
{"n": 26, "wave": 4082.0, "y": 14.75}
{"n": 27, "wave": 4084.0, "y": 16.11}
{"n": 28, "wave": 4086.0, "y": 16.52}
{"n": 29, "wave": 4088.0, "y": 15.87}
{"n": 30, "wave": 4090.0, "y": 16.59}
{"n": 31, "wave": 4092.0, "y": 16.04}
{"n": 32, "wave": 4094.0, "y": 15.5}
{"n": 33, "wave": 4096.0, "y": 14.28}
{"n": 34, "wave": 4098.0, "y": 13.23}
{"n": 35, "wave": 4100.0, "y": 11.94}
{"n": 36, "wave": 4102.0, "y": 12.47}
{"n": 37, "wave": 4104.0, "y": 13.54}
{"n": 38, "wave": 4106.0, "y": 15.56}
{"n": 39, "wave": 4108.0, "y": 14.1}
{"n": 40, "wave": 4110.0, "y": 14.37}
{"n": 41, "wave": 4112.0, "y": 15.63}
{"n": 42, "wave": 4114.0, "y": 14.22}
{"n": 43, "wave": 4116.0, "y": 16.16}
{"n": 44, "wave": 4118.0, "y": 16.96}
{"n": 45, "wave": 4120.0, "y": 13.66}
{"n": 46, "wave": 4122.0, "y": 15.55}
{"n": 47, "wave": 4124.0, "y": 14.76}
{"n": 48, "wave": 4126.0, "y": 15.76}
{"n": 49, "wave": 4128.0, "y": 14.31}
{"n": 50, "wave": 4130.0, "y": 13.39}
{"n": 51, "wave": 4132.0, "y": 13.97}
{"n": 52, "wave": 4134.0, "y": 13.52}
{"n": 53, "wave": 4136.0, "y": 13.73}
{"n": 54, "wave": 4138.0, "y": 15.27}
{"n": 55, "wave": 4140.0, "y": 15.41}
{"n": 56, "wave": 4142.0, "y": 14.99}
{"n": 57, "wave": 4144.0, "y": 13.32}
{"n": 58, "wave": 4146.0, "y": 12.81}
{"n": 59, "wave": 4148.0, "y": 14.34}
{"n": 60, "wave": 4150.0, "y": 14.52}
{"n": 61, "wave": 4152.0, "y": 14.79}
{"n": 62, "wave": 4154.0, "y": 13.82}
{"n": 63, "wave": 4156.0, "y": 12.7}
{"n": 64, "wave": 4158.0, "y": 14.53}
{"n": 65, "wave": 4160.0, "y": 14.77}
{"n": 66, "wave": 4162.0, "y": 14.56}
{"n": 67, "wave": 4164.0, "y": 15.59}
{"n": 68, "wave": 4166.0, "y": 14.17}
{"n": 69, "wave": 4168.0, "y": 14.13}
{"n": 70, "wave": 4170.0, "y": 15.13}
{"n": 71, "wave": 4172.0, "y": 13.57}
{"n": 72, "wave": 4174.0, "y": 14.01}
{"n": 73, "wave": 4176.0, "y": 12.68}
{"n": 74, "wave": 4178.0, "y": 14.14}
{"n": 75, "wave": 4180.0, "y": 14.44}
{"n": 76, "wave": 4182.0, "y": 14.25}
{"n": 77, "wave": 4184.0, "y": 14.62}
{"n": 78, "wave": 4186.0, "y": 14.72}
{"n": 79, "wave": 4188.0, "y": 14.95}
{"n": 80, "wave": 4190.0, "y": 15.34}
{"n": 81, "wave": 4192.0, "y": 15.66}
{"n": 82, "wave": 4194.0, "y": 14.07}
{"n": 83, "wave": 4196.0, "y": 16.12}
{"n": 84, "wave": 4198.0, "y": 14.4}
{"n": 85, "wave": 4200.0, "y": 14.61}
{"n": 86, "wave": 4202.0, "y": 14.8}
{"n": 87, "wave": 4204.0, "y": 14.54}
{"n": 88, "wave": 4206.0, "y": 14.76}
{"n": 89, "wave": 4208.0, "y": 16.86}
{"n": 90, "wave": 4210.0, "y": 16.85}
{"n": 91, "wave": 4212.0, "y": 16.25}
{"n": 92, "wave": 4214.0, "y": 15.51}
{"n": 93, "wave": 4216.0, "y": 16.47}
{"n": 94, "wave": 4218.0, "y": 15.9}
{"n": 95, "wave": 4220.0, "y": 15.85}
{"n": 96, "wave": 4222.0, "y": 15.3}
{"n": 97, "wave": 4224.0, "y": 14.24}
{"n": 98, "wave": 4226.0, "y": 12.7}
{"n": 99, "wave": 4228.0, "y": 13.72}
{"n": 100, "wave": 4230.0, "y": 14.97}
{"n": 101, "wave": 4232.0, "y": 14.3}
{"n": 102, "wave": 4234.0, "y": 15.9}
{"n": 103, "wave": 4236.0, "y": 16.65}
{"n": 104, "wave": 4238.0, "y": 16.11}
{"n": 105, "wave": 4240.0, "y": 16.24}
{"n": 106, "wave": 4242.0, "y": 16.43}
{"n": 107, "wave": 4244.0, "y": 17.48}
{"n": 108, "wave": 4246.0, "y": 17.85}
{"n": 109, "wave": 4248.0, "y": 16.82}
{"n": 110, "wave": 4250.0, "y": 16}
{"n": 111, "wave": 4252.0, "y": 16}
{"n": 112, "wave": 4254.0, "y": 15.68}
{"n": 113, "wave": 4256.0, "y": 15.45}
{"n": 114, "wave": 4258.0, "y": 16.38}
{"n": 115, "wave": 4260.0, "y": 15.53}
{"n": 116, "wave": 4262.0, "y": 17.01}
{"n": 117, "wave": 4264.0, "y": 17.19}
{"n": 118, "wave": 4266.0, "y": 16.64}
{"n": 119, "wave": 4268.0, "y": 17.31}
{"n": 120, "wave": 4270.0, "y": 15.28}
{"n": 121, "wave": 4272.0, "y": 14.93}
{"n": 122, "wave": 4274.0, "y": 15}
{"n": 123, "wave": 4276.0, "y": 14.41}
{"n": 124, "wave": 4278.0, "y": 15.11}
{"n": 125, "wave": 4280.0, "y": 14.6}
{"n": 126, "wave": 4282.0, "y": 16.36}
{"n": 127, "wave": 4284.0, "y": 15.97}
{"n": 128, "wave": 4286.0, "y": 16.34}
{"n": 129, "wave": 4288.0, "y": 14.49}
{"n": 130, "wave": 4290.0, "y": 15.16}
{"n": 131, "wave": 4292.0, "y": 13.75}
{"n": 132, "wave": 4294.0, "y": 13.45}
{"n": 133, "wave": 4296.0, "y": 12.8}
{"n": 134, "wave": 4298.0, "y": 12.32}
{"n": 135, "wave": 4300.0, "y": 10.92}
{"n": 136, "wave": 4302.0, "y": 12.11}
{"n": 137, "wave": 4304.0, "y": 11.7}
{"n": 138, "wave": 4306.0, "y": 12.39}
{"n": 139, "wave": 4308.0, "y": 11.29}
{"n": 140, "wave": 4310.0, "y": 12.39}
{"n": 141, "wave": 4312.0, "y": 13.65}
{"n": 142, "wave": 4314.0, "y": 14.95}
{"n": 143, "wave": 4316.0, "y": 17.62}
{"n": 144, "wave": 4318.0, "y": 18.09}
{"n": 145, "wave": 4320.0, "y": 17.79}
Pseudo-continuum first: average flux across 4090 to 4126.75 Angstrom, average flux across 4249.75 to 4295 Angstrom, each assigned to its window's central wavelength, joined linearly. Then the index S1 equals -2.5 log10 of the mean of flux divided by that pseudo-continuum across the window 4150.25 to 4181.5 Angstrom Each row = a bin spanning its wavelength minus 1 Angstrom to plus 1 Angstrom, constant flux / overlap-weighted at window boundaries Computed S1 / 0.06 mag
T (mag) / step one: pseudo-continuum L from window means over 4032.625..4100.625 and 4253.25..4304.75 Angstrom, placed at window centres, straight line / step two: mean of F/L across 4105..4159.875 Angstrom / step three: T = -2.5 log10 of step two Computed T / 0.02 mag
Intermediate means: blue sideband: 14.8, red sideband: 14.9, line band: 14.5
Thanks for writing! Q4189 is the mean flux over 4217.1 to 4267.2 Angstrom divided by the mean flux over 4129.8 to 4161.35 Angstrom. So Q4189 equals 1.1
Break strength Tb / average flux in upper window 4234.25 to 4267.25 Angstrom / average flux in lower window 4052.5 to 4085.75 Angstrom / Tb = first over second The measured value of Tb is 1.14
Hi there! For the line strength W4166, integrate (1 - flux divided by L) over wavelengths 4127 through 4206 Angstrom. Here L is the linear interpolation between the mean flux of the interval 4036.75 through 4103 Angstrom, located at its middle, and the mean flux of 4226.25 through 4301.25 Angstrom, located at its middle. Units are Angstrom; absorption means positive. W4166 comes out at 3.36 Angstrom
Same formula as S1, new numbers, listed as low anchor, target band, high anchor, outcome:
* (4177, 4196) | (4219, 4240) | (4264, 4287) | 0.01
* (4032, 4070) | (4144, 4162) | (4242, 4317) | 0.06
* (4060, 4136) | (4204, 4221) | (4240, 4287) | -0.02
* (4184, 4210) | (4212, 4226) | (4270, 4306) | -0.04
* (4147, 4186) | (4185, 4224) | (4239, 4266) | -0.01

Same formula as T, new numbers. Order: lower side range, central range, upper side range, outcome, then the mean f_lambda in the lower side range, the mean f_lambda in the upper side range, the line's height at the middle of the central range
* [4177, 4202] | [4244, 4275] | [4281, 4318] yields -0.15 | 14.8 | 13.9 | 14.2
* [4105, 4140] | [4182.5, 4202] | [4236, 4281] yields 0.04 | 14.8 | 16.1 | 15.4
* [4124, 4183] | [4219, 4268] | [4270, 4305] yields -0.12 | 14.2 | 14.1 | 14.2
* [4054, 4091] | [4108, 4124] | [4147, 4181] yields -0.05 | 14.7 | 14.2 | 14.5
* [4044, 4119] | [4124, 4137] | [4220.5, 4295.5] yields 0.06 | 14.6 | 15.6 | 14.9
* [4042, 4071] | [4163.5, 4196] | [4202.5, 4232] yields 0.04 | 14.3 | 15.2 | 15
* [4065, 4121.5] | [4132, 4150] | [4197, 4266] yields 0.07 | 14.7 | 15.7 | 15.1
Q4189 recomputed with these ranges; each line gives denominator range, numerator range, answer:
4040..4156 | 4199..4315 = 1.04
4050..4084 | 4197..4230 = 1.06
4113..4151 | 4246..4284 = 1.09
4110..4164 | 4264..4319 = 0.99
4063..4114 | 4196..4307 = 1.04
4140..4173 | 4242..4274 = 1.14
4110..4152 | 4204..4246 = 1.07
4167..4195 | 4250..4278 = 1.10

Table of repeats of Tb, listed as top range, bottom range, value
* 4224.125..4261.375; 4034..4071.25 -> 1.08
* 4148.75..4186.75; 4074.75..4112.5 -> 0.96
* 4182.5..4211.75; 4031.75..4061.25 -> 1.03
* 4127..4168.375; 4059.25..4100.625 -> 0.97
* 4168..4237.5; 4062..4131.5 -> 1.02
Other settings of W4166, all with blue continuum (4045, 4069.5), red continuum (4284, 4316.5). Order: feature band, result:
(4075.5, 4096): -2.1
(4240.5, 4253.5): -2.9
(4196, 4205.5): -0.7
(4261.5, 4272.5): -2.3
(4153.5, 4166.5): -0.4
